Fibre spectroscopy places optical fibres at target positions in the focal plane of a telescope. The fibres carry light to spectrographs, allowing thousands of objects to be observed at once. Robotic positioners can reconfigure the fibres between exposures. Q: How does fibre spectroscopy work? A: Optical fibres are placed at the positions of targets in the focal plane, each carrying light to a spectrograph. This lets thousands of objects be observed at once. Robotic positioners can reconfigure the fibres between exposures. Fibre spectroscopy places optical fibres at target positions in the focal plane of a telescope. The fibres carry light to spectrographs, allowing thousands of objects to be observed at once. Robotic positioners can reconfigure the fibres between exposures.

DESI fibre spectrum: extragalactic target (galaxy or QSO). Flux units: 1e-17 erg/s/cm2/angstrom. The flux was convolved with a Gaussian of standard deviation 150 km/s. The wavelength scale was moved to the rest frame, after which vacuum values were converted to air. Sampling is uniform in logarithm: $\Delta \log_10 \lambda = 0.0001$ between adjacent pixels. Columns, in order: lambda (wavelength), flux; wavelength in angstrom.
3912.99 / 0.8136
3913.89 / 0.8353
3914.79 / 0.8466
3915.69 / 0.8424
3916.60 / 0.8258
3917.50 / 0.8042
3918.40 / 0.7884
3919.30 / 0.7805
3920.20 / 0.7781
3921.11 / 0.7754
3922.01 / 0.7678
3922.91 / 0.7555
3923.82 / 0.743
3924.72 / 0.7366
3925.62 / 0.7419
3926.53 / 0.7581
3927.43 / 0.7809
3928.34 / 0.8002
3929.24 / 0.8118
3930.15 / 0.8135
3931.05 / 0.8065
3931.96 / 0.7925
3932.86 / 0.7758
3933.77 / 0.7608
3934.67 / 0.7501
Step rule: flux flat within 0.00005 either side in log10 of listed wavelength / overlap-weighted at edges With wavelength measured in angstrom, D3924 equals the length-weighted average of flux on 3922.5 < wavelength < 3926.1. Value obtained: 0.743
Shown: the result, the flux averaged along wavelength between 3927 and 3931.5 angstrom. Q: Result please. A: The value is 0.803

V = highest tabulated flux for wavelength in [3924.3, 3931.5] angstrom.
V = 0.8135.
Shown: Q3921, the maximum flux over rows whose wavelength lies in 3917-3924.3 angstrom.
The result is 0.8042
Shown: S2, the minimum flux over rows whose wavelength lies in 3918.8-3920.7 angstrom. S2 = 0.7781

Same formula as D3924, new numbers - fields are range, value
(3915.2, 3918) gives 0.823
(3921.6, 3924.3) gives 0.755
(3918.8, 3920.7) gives 0.779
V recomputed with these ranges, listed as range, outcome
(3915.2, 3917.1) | 0.8424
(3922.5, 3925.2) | 0.7555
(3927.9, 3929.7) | 0.8118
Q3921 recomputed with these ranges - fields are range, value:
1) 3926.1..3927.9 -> 0.7809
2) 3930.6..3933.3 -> 0.8065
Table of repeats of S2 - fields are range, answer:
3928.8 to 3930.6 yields 0.8118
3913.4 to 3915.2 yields 0.8353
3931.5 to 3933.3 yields 0.7758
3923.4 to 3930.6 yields 0.7366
